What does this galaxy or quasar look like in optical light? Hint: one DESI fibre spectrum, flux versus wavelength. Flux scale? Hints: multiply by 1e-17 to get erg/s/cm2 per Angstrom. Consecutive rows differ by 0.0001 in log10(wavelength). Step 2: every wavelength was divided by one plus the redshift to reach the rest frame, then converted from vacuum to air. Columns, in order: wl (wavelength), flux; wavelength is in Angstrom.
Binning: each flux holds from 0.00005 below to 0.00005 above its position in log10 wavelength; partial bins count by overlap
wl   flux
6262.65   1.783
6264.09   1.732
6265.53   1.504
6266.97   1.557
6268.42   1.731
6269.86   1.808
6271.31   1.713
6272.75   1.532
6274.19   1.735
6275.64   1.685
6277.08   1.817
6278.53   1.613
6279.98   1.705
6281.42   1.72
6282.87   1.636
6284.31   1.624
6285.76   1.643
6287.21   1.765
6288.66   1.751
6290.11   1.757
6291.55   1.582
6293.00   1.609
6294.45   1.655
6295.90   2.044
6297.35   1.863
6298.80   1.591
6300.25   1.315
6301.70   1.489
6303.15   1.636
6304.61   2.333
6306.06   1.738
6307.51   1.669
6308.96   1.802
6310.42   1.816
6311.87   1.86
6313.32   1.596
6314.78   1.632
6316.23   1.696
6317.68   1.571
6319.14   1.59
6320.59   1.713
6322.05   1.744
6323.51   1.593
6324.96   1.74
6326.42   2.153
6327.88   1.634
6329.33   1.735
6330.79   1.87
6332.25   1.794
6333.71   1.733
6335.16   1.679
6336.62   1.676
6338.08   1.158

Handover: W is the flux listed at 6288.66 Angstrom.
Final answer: 1.751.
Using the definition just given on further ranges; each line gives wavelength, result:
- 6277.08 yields 1.817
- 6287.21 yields 1.765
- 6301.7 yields 1.489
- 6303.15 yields 1.636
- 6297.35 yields 1.863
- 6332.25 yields 1.794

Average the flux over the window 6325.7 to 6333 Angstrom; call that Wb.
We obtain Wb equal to 1.84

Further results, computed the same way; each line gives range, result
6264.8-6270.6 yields 1.65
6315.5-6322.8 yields 1.66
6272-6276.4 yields 1.66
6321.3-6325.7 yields 1.69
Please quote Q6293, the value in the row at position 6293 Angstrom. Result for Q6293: 1.609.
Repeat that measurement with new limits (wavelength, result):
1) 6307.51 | 1.669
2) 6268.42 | 1.731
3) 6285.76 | 1.643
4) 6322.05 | 1.744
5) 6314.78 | 1.632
